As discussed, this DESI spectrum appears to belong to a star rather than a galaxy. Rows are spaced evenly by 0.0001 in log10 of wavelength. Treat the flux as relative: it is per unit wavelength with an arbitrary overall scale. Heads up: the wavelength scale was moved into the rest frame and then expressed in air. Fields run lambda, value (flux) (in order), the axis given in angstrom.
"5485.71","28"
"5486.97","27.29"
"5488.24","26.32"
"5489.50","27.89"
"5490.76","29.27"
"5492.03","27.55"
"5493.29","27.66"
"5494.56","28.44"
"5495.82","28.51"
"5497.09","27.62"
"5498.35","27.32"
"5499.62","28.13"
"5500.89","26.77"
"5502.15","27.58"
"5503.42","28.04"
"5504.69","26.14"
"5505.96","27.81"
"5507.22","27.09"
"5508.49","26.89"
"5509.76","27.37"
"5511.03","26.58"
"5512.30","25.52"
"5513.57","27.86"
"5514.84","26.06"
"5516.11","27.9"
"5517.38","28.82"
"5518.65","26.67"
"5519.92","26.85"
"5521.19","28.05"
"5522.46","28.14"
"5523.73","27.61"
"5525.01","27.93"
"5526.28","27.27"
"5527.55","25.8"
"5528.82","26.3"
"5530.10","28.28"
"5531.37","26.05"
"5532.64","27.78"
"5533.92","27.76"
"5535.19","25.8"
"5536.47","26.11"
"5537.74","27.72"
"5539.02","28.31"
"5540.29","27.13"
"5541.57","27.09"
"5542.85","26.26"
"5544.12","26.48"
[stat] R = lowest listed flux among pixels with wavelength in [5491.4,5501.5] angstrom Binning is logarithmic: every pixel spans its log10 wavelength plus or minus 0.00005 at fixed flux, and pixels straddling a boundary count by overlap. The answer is 26.77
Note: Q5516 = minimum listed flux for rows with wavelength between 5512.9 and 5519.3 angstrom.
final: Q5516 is 26.06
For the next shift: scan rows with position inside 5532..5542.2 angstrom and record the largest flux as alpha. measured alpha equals 28.31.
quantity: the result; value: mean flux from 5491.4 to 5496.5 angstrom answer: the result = 28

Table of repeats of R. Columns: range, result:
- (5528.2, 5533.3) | 26.05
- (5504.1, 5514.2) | 25.52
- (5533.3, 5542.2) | 25.8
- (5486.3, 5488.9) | 26.32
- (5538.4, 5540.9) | 27.13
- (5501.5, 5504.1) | 27.58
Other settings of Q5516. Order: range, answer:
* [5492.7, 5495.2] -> 27.66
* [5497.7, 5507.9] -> 26.14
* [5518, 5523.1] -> 26.67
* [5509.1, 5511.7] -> 26.58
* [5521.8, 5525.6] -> 27.61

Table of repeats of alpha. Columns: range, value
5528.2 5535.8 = 28.28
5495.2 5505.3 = 28.51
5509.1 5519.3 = 28.82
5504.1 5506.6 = 27.81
